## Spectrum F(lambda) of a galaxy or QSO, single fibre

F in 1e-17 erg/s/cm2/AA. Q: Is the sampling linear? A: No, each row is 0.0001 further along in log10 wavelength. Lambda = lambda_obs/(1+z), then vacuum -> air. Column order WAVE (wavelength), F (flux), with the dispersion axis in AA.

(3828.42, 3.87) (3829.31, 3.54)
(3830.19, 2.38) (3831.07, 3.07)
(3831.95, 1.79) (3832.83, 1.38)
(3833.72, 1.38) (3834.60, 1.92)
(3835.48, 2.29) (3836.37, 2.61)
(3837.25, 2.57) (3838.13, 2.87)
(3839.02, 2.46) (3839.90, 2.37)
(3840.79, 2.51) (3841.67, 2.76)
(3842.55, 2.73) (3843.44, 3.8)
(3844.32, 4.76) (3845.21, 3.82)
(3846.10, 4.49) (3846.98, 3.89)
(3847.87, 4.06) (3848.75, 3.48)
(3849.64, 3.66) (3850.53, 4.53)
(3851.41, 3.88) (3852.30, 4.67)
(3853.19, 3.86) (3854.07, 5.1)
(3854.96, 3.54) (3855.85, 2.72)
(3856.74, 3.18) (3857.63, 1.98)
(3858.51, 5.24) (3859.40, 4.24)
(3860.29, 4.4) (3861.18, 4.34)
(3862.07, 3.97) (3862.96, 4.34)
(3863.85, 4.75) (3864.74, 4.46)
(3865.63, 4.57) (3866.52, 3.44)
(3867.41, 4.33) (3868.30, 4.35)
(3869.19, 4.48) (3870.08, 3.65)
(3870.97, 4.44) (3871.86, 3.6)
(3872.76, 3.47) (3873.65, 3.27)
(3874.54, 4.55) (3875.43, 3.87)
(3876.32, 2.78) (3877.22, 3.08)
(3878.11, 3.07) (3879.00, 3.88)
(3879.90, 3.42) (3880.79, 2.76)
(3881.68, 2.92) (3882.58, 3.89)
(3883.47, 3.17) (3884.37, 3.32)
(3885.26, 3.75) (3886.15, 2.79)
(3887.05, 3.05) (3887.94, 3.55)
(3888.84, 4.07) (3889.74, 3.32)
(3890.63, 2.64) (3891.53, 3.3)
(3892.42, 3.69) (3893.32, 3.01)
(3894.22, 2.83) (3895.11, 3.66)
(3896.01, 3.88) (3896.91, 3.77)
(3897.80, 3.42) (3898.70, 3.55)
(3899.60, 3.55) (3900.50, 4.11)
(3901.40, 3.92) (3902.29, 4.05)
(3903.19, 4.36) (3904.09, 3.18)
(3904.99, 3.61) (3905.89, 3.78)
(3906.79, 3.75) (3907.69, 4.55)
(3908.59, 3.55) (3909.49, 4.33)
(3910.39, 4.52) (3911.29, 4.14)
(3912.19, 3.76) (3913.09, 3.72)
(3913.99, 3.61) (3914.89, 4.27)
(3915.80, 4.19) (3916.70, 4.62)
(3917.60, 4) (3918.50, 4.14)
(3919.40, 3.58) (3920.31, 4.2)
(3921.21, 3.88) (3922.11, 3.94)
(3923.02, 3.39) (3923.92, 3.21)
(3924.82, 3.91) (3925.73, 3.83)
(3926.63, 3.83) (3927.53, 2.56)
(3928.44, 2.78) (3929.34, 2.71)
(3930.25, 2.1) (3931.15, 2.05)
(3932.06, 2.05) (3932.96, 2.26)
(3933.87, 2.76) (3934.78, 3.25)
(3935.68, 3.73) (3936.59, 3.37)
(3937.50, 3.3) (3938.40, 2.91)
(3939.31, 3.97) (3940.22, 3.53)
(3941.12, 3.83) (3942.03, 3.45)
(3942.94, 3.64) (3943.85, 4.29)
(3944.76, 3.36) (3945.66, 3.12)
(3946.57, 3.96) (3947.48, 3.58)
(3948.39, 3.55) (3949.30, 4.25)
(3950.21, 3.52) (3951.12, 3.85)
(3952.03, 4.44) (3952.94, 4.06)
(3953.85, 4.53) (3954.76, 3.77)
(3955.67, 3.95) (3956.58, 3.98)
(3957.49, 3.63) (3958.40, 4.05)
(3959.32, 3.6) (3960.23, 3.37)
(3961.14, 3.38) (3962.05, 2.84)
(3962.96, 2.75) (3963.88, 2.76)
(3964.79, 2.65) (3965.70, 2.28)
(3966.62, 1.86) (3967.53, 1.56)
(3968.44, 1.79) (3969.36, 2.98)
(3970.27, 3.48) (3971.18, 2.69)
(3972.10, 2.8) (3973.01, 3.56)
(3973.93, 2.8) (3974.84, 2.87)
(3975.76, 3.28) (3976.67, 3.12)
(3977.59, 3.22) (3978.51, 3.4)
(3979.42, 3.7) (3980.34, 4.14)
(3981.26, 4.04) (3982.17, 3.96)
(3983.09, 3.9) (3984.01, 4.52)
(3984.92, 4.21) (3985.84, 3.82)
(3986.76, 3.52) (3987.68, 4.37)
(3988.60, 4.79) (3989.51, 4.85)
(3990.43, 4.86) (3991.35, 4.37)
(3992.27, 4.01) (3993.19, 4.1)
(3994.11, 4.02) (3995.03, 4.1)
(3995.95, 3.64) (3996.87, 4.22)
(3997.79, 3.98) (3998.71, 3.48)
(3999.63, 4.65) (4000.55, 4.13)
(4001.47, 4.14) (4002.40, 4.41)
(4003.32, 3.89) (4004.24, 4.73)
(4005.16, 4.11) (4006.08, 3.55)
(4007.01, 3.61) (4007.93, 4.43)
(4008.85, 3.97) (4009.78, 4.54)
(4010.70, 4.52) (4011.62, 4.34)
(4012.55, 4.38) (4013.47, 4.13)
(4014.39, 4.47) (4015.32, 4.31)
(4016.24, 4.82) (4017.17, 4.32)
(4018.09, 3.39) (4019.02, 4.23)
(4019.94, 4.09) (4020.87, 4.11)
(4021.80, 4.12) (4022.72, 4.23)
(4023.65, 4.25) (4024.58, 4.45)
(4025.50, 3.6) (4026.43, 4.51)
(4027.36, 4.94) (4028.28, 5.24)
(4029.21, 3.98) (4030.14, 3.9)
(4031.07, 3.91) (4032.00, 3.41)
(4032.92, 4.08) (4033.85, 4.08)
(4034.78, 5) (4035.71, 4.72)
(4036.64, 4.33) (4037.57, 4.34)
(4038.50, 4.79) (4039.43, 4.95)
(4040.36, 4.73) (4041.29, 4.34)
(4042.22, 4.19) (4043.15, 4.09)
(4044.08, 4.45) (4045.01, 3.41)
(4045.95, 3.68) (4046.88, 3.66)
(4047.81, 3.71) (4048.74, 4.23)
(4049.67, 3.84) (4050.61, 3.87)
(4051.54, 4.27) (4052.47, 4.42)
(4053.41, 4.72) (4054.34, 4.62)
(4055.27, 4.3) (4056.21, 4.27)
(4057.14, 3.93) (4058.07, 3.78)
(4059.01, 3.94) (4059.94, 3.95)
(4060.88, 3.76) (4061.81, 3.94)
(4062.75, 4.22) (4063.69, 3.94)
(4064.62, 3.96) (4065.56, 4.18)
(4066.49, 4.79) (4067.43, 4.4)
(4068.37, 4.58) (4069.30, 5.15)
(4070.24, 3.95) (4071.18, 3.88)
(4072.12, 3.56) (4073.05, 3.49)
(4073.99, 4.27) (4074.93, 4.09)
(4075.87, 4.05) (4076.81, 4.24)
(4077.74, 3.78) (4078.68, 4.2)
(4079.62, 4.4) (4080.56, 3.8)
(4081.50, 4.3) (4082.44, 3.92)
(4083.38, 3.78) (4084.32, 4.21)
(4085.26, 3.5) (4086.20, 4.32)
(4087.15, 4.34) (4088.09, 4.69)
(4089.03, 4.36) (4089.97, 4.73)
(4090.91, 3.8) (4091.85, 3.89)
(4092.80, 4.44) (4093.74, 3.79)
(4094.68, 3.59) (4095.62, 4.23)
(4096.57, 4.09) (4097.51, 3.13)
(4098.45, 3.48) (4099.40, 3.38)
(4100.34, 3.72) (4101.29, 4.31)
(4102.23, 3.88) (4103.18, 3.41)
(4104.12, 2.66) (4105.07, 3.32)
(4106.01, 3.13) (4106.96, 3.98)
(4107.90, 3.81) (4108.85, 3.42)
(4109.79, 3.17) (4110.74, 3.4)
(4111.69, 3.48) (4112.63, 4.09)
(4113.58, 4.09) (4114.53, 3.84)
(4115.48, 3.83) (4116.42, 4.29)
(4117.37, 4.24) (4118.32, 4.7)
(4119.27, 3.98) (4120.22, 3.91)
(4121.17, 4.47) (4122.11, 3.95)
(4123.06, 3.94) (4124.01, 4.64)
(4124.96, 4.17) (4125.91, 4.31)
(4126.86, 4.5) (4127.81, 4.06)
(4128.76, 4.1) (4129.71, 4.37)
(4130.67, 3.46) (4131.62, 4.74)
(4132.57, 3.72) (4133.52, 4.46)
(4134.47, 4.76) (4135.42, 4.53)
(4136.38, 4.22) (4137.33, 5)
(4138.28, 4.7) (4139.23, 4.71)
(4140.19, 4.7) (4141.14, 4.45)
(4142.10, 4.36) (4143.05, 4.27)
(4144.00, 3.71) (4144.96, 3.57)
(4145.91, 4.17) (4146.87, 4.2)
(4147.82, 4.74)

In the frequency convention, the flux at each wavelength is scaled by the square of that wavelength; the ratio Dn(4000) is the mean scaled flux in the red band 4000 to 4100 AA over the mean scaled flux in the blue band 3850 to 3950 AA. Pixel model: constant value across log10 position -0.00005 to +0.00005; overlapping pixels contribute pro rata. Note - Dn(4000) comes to 1.23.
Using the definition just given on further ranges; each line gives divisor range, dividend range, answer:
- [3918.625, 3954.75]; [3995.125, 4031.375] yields 1.26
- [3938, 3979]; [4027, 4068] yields 1.32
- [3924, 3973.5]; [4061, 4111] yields 1.30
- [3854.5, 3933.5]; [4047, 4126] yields 1.21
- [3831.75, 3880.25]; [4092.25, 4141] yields 1.28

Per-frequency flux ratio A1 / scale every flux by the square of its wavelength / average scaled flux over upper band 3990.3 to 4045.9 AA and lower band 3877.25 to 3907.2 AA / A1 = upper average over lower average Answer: 1.29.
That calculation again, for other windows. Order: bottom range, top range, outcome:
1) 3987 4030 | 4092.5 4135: 0.97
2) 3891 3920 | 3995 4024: 1.15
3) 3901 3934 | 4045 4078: 1.22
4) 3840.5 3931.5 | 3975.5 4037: 1.19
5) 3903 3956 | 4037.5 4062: 1.22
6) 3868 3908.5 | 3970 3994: 1.11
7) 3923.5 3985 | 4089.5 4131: 1.26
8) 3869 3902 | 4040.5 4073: 1.28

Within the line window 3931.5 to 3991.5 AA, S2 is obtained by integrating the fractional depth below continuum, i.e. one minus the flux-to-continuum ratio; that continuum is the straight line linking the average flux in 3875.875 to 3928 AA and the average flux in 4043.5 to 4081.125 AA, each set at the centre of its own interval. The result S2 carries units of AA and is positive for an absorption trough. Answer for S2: 5.1 AA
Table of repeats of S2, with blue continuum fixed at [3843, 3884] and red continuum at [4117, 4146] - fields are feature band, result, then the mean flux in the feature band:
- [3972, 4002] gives 1.13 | 3.91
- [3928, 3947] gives 3.93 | 3.16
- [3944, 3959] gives 0.57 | 3.86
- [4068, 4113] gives 3.47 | 3.9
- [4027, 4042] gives -1.00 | 4.42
